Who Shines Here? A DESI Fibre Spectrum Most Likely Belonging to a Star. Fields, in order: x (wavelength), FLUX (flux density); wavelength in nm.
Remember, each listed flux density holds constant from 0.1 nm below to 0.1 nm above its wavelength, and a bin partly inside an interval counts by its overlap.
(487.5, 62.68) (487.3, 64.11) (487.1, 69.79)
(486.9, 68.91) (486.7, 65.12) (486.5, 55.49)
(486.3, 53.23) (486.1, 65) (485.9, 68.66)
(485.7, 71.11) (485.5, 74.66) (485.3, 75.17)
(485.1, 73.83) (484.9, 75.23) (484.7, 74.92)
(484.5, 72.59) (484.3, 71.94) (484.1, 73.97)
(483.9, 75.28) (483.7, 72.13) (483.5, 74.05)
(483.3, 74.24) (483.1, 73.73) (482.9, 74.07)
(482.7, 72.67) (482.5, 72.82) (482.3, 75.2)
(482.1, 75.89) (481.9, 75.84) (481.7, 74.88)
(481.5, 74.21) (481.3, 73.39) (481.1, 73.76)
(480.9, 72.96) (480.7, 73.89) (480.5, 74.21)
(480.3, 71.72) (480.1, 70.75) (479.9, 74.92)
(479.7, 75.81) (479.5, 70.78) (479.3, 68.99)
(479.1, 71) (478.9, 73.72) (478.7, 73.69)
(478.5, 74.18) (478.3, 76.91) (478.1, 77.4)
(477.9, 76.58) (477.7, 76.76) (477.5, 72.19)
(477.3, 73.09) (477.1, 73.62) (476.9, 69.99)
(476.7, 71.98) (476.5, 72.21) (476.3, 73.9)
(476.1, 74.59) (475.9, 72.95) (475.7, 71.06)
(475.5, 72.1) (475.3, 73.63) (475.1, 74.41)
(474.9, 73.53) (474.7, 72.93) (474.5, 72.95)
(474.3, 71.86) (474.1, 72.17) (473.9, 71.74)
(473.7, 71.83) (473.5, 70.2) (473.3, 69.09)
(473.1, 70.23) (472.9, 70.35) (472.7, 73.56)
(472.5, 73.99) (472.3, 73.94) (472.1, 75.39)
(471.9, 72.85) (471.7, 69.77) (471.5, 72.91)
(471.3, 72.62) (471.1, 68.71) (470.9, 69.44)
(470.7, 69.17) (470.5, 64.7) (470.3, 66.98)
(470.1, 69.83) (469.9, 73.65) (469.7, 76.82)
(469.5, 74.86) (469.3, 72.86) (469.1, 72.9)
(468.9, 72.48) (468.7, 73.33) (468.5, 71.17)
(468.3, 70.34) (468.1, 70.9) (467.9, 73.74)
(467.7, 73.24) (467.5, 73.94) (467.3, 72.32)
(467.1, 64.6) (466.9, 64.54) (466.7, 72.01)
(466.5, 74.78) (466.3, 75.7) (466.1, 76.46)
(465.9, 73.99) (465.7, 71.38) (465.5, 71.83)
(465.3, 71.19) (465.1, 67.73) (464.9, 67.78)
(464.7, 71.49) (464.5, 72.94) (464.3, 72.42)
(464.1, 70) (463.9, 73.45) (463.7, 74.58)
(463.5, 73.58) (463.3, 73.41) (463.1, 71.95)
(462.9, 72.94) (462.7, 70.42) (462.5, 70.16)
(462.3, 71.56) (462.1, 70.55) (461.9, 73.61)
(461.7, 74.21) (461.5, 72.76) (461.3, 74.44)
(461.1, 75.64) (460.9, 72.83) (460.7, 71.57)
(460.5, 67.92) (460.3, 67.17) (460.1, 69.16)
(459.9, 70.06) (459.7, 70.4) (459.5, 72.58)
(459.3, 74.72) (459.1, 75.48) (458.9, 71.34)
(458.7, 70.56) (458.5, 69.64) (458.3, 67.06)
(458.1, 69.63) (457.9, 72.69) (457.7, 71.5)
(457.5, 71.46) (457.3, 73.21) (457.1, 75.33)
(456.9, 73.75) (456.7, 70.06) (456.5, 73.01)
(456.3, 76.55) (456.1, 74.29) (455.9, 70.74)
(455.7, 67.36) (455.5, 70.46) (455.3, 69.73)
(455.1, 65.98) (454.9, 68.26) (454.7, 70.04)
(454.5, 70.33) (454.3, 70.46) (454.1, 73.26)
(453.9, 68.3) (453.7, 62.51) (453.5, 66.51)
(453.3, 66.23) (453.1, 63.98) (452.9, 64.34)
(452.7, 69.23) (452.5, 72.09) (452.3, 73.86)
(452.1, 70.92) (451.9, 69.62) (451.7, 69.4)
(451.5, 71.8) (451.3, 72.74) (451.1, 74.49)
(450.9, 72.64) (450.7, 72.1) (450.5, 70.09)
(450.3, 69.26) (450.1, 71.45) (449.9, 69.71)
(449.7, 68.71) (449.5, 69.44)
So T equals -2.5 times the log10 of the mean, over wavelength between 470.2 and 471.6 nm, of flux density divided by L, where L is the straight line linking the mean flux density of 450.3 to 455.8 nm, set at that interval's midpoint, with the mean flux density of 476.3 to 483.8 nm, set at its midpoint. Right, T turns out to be 0.05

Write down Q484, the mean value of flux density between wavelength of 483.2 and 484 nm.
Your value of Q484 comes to 73.9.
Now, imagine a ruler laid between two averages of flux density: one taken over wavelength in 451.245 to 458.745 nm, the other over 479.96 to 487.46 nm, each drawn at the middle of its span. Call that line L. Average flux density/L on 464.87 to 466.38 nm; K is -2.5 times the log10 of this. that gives -0.02 mag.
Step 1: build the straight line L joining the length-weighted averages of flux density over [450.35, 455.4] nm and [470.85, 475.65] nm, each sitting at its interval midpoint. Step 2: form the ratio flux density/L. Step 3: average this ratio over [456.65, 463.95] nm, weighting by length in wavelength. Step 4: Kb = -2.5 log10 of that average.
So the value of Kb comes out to -0.02 mag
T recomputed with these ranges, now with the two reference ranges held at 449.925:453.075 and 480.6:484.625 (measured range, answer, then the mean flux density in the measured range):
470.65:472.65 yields 0.01 mag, 72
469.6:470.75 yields 0.04 mag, 70.2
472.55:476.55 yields 0.01 mag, 72.3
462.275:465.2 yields 0.01 mag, 71.6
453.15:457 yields 0.02 mag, 69.8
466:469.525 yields 0.00 mag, 72.2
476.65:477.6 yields 0.02 mag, 72.2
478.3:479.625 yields 0.02 mag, 72.5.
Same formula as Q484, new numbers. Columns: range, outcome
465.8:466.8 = 74.6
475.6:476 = 72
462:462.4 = 71.1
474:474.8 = 72.5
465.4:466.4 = 73.9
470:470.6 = 67.2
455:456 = 68.9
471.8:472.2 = 74.1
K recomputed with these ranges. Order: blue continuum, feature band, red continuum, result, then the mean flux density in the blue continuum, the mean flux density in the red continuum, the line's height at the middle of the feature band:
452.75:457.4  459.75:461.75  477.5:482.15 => -0.01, 69.8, 74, 70.7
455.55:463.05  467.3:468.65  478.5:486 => 0.00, 71.8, 73.4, 72.4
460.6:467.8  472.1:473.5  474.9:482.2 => 0.01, 72.1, 73.6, 73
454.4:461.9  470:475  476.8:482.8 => 0.03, 71.4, 73.7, 73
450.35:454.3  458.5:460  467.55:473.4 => -0.02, 69.7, 71.7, 70.5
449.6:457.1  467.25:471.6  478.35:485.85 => 0.01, 70.2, 73.6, 72.1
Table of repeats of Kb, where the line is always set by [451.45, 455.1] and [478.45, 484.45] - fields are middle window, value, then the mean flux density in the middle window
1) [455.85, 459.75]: -0.04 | 72.2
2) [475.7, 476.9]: 0.00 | 72.7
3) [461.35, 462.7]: -0.03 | 72.1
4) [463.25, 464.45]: -0.04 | 72.9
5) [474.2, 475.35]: -0.01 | 73.2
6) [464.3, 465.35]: 0.01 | 70.4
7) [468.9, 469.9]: -0.04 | 74.1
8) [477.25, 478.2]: -0.04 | 75.3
